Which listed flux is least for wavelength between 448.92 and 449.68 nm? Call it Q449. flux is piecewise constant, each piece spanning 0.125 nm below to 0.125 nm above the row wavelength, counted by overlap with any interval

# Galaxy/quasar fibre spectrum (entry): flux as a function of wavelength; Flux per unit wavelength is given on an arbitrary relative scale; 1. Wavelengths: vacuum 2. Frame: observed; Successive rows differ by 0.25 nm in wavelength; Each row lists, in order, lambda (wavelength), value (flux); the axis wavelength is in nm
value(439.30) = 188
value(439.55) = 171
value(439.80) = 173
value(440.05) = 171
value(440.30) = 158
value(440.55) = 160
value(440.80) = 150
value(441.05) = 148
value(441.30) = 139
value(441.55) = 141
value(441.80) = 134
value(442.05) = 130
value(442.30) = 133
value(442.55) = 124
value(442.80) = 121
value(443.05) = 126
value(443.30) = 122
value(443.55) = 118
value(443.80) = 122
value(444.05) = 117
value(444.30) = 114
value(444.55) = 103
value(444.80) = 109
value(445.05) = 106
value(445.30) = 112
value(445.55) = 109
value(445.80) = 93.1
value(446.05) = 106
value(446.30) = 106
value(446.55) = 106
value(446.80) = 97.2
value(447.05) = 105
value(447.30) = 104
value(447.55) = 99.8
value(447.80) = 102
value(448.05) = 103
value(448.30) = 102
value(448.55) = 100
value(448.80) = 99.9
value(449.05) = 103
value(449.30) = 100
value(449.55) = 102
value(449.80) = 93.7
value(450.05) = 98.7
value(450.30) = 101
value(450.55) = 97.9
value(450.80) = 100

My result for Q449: 100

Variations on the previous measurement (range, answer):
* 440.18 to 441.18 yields 148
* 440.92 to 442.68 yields 124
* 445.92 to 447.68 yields 97.2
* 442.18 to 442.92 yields 121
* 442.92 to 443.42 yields 122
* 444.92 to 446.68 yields 93.1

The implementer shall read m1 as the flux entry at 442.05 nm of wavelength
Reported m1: 130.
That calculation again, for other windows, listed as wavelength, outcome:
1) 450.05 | 98.7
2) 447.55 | 99.8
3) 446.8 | 97.2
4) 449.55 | 102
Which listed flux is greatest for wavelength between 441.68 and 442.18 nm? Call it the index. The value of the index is 134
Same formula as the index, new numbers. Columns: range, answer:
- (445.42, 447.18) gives 109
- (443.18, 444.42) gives 122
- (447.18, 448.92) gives 104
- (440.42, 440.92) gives 160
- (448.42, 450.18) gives 103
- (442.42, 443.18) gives 126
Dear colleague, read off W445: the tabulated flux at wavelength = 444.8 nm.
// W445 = 109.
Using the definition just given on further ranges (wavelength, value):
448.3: 102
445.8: 93.1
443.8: 122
